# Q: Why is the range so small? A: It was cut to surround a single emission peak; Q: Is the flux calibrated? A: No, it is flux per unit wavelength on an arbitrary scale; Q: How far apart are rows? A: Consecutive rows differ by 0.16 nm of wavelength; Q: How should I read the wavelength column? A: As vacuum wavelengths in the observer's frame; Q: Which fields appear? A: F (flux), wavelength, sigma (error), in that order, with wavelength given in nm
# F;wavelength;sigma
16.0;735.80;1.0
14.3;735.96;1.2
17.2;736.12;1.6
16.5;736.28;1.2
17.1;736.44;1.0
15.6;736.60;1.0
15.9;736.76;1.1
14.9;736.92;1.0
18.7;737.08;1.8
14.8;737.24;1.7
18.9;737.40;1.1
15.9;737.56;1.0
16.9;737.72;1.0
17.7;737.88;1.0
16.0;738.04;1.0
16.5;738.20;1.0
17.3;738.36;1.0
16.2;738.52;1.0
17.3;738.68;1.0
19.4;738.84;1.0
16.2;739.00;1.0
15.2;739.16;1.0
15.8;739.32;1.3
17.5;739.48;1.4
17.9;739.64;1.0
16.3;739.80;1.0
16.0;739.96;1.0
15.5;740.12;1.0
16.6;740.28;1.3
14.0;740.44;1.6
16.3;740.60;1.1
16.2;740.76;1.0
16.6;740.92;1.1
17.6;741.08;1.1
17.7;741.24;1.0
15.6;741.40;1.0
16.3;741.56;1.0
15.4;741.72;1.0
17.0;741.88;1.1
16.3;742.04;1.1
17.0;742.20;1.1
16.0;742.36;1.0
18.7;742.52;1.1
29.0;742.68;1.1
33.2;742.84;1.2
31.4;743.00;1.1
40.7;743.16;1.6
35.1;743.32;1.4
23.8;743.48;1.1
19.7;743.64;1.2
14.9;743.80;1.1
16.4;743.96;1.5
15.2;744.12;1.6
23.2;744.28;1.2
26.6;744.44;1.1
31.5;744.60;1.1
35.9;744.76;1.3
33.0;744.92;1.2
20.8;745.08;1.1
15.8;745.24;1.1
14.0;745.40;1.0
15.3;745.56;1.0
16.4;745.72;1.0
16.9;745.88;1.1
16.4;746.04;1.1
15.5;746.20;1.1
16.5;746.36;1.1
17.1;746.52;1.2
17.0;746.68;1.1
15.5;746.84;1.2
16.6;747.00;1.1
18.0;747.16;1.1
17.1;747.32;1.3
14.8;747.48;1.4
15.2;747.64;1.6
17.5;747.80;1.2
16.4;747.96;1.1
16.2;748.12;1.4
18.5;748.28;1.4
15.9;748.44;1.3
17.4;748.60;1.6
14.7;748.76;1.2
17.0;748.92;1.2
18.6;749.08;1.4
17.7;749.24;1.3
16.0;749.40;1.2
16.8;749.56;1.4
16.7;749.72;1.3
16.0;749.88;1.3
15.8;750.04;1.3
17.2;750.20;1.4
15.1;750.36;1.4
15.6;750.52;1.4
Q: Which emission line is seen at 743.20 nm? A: [S II] 6716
